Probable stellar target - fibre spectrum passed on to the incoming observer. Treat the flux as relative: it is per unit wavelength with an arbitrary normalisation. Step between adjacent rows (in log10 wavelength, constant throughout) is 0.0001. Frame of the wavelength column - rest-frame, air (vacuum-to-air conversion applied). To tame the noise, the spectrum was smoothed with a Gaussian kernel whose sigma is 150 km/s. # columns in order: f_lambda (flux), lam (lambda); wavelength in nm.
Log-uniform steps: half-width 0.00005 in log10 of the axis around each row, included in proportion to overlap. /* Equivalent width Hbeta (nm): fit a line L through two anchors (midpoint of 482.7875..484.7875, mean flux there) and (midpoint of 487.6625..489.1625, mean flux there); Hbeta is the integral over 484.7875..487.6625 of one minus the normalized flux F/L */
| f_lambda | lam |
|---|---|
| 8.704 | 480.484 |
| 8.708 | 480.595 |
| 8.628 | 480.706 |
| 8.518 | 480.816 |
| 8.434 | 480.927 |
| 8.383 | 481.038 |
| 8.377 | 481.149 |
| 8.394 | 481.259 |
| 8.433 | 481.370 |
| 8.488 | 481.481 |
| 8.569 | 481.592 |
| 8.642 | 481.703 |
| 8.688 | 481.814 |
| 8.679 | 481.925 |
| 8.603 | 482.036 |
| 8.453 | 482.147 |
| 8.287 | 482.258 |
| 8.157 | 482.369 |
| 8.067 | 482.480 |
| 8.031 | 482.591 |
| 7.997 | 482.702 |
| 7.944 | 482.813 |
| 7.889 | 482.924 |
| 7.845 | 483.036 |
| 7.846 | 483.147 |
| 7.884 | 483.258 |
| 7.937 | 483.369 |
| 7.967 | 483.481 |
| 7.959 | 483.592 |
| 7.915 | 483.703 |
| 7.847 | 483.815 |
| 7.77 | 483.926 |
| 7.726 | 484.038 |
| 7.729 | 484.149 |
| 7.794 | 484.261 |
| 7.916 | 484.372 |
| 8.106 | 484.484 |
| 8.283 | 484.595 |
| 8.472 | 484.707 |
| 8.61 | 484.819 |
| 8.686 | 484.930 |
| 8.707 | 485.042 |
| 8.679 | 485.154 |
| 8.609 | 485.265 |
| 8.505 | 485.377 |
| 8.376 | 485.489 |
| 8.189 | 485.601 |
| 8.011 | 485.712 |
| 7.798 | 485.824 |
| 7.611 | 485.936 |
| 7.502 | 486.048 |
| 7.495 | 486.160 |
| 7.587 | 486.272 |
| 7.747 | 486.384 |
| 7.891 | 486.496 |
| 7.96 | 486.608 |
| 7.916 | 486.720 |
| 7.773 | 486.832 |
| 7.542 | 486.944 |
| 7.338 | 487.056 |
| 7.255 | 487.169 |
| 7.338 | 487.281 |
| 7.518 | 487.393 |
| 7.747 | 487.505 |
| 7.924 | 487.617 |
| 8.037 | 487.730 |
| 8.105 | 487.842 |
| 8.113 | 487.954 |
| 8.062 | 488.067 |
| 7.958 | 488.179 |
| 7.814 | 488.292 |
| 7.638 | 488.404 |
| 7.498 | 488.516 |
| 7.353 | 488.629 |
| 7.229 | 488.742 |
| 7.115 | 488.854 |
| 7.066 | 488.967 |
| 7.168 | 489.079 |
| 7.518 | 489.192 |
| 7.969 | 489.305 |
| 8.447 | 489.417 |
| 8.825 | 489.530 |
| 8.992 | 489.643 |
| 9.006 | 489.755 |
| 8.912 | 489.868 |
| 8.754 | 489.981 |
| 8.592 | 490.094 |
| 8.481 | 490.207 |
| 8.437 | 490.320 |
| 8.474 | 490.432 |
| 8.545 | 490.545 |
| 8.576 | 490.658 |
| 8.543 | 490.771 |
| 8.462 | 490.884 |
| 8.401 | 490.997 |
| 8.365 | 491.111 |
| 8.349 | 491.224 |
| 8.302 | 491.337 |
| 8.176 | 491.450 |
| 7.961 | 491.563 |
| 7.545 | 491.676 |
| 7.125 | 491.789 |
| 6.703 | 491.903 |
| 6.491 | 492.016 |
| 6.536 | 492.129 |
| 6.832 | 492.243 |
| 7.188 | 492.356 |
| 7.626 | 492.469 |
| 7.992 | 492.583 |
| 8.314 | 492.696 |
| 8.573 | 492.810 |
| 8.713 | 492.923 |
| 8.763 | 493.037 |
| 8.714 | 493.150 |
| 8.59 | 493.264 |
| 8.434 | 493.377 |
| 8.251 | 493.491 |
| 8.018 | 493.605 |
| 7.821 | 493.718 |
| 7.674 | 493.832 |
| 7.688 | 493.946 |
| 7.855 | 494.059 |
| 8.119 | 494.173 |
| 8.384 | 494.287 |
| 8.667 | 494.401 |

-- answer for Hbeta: -0.06 nm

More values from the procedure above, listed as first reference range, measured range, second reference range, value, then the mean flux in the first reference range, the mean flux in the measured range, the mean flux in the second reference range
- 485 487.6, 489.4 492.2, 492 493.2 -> -0.12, 7.87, 8.19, 7.84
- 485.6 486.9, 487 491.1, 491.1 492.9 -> -0.18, 7.77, 8.04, 7.63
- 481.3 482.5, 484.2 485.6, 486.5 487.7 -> -0.07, 8.47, 8.38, 7.65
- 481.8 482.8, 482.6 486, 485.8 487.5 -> -0.04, 8.3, 8.09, 7.62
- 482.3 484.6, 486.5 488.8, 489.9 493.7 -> 0.09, 7.93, 7.71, 8.09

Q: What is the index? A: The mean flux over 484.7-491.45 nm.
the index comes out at 8.06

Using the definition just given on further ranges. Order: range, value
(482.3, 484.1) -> 7.93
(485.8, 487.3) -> 7.63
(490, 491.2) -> 8.49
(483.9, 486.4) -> 8.09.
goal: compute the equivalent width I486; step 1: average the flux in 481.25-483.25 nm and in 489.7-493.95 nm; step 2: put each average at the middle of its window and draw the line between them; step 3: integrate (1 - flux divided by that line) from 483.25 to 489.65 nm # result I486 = 0.233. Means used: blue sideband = 8.27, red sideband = 8.11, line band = 7.9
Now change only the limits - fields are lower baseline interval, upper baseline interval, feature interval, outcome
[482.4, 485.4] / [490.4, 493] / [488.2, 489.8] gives 0.03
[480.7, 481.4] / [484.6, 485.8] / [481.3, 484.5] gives 0.13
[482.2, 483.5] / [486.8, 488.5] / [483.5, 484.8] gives -0.01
